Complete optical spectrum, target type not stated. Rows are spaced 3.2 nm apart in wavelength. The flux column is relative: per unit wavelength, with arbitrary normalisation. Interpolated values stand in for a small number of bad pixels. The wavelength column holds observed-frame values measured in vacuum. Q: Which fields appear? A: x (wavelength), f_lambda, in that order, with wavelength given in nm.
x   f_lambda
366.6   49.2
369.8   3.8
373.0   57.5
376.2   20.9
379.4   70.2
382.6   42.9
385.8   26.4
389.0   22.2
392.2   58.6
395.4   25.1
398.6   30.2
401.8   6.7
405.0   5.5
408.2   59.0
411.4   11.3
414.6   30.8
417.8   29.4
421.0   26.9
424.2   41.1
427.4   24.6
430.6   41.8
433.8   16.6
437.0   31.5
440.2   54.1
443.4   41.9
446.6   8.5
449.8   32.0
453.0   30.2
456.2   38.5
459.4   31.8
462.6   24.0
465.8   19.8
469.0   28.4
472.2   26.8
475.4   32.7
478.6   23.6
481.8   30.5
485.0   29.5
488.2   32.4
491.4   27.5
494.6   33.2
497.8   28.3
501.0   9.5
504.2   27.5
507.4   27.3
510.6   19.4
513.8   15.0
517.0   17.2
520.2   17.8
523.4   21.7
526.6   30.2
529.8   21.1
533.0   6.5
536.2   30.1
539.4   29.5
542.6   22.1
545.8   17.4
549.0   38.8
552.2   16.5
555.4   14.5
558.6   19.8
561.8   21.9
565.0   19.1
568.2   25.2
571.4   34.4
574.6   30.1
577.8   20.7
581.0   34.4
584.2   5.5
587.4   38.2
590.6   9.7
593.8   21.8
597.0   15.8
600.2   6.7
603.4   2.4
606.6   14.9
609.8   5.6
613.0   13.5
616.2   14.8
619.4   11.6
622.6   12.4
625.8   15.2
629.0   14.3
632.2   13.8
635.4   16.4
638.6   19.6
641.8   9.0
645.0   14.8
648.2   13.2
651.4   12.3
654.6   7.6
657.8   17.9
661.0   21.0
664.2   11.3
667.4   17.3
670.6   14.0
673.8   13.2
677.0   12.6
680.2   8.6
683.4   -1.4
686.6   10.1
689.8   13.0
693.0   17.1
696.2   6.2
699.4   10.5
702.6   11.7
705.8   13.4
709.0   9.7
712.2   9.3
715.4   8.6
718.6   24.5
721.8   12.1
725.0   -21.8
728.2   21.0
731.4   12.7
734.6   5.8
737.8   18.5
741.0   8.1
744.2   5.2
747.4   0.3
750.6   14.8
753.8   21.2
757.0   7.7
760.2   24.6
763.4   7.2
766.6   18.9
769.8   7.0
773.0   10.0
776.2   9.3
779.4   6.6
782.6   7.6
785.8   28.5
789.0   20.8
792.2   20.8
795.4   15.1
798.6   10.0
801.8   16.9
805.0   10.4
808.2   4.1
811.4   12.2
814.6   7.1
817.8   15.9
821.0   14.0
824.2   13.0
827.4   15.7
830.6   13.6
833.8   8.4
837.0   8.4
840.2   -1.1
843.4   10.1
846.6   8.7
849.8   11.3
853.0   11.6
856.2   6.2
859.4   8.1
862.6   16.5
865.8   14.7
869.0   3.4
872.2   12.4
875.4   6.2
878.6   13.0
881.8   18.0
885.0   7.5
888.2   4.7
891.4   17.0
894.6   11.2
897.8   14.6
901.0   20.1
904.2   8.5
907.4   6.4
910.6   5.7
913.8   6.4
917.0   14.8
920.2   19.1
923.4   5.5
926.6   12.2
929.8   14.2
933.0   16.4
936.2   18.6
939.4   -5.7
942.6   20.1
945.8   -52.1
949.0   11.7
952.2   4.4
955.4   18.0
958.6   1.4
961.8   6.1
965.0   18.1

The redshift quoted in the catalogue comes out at 0.10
